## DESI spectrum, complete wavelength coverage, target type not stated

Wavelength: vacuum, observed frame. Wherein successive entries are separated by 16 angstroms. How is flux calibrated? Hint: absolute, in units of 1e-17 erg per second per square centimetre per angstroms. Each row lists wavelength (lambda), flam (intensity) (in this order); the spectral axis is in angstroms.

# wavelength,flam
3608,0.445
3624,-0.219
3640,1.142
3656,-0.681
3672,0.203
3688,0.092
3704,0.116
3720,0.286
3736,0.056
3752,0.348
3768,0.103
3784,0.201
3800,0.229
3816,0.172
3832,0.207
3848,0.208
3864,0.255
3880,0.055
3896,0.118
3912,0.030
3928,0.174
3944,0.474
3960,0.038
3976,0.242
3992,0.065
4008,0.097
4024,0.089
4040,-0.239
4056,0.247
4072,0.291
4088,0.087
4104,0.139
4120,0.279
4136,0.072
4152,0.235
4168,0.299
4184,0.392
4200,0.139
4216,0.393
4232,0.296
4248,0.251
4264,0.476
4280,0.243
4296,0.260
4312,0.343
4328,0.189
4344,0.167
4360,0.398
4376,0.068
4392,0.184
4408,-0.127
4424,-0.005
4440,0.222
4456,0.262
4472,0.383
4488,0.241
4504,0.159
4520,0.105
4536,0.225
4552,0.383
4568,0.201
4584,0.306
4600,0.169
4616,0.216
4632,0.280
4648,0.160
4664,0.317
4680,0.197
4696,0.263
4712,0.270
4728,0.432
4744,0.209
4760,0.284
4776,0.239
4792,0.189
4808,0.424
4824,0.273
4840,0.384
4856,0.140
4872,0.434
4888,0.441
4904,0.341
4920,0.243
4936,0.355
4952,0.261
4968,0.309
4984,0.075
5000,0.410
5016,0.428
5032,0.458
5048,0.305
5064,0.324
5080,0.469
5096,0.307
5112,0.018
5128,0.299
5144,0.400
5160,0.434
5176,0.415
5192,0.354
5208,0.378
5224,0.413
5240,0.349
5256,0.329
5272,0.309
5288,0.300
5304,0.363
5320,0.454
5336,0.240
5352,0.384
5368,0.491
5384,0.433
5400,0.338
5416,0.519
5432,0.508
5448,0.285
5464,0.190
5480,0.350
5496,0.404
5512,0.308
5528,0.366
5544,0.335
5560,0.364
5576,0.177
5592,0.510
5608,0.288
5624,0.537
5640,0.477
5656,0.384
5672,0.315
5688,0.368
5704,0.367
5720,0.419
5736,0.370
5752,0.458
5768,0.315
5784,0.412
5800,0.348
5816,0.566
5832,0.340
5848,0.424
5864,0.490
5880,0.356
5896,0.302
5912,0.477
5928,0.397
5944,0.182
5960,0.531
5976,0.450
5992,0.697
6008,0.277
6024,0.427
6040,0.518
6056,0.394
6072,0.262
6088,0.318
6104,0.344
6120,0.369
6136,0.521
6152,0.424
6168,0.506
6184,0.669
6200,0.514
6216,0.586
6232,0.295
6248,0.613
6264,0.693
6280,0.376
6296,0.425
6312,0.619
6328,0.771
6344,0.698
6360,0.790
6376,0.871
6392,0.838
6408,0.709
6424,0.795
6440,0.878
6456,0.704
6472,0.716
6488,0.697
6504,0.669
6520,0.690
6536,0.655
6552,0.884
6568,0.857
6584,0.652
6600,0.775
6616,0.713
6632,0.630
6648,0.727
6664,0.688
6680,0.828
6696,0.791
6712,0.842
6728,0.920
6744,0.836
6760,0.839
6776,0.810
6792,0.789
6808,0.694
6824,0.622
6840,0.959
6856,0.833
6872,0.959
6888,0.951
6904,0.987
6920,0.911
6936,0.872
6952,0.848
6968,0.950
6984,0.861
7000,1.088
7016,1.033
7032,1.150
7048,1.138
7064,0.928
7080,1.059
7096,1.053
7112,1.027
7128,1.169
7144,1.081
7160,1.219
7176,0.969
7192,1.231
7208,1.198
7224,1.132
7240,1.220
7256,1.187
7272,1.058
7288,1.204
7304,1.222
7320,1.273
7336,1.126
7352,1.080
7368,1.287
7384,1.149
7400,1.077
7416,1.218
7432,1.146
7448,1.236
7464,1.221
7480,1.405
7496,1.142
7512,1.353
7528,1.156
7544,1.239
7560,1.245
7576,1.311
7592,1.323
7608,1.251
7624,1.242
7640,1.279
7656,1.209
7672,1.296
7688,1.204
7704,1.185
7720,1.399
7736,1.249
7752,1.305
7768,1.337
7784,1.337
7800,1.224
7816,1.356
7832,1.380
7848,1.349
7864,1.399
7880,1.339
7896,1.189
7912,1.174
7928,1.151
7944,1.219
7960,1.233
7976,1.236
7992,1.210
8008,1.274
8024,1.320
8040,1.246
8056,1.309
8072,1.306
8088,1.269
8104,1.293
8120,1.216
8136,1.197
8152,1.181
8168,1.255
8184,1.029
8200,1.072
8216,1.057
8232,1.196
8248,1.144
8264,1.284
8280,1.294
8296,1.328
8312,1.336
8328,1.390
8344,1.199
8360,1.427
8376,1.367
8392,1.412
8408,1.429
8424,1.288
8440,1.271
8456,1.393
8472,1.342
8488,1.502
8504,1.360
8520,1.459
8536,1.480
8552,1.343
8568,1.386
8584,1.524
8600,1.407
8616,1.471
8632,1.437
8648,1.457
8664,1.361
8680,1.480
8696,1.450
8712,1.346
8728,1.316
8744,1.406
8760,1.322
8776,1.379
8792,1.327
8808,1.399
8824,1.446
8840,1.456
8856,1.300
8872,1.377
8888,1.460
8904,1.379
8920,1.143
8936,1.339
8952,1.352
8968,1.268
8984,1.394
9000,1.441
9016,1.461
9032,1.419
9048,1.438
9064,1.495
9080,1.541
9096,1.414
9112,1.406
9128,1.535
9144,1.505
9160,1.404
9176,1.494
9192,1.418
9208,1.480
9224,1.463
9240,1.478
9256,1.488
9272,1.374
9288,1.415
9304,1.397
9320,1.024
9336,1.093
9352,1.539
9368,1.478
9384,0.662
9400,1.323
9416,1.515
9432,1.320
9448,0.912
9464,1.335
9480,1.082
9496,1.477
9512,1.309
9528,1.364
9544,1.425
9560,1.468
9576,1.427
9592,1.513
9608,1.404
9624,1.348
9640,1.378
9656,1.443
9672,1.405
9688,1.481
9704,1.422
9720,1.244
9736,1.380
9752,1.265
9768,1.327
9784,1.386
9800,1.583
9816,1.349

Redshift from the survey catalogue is 0.583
